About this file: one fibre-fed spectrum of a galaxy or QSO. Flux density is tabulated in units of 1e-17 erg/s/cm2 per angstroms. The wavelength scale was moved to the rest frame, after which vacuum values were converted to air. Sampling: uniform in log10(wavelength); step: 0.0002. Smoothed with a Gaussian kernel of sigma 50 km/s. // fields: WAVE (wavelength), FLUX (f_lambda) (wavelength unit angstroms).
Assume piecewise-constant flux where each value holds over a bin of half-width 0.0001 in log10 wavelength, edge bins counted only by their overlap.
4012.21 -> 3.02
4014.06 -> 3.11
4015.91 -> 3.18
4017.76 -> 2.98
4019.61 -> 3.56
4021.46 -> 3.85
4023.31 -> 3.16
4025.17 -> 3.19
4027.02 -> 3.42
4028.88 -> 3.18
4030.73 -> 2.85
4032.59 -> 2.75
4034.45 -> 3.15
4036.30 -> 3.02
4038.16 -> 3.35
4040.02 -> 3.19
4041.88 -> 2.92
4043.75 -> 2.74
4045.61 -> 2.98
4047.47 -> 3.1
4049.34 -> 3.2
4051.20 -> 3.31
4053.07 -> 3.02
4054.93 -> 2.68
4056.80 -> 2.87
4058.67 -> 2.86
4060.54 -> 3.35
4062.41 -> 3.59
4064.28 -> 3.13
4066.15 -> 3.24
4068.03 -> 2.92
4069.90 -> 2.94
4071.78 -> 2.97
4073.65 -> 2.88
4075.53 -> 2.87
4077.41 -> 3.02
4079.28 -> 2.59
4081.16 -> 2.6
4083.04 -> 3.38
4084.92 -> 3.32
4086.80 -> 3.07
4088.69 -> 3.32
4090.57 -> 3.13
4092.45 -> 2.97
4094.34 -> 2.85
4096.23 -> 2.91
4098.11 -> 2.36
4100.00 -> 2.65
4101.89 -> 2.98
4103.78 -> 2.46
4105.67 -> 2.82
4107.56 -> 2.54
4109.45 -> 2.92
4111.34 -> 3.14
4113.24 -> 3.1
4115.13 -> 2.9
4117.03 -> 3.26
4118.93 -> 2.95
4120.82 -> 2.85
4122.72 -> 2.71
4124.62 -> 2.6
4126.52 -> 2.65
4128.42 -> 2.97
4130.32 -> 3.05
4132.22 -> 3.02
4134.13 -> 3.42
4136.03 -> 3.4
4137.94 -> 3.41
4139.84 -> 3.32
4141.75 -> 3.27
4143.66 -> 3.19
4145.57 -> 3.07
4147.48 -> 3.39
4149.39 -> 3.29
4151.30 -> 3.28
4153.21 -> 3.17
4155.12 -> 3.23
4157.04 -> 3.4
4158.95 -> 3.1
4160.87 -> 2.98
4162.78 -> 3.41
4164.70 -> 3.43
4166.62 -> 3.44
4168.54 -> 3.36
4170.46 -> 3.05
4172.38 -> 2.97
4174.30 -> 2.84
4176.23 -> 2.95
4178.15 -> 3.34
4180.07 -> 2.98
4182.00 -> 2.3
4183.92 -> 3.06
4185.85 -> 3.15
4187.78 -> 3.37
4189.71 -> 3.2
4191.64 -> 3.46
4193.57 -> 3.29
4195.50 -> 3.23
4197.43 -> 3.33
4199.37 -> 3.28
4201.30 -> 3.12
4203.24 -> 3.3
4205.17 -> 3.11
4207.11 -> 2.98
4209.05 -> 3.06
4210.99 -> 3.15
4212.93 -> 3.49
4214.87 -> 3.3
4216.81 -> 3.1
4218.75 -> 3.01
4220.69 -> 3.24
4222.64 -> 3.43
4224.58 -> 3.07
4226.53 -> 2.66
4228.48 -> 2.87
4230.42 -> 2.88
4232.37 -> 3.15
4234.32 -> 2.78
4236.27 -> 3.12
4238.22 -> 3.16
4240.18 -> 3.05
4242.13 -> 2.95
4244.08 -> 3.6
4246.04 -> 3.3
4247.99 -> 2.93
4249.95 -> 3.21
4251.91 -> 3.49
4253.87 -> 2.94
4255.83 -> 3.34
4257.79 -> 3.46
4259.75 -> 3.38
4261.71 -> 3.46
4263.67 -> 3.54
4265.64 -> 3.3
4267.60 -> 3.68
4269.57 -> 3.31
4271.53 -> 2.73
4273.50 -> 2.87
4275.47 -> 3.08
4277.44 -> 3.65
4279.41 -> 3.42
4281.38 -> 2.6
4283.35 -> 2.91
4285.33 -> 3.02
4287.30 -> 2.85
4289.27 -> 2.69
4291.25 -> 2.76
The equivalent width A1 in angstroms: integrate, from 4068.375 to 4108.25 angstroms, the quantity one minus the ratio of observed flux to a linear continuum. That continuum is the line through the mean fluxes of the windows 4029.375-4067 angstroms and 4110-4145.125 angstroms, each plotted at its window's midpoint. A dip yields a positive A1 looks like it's 2.3 angstroms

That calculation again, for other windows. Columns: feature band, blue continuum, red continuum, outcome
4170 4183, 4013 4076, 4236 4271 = 1.2 angstroms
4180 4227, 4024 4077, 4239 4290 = -0.1 angstroms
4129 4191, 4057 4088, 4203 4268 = -1.3 angstroms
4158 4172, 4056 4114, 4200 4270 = -0.7 angstroms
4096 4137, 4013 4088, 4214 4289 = 2.8 angstroms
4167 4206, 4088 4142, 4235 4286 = -0.7 angstroms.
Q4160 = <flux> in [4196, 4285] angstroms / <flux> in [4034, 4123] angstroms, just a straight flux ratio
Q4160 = 1.06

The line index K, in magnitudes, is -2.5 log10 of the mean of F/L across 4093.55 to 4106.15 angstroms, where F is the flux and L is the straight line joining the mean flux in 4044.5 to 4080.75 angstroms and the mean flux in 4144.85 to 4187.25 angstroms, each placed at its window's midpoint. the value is 0.133 mag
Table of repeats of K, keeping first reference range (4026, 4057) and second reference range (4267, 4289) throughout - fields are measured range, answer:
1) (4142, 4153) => -0.062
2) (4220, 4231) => 0.017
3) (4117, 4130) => 0.082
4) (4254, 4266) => -0.104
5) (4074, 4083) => 0.079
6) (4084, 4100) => 0.030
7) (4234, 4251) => -0.022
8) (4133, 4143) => -0.098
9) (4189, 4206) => -0.066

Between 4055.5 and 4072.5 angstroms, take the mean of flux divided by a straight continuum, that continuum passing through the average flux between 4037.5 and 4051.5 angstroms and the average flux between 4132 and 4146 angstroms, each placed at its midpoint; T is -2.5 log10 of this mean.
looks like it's 0.01 mag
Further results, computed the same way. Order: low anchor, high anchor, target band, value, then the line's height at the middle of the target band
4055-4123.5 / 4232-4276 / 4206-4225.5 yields -0.01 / 3.15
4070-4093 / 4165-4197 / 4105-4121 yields 0.04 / 3.05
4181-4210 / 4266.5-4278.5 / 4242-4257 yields -0.01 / 3.2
